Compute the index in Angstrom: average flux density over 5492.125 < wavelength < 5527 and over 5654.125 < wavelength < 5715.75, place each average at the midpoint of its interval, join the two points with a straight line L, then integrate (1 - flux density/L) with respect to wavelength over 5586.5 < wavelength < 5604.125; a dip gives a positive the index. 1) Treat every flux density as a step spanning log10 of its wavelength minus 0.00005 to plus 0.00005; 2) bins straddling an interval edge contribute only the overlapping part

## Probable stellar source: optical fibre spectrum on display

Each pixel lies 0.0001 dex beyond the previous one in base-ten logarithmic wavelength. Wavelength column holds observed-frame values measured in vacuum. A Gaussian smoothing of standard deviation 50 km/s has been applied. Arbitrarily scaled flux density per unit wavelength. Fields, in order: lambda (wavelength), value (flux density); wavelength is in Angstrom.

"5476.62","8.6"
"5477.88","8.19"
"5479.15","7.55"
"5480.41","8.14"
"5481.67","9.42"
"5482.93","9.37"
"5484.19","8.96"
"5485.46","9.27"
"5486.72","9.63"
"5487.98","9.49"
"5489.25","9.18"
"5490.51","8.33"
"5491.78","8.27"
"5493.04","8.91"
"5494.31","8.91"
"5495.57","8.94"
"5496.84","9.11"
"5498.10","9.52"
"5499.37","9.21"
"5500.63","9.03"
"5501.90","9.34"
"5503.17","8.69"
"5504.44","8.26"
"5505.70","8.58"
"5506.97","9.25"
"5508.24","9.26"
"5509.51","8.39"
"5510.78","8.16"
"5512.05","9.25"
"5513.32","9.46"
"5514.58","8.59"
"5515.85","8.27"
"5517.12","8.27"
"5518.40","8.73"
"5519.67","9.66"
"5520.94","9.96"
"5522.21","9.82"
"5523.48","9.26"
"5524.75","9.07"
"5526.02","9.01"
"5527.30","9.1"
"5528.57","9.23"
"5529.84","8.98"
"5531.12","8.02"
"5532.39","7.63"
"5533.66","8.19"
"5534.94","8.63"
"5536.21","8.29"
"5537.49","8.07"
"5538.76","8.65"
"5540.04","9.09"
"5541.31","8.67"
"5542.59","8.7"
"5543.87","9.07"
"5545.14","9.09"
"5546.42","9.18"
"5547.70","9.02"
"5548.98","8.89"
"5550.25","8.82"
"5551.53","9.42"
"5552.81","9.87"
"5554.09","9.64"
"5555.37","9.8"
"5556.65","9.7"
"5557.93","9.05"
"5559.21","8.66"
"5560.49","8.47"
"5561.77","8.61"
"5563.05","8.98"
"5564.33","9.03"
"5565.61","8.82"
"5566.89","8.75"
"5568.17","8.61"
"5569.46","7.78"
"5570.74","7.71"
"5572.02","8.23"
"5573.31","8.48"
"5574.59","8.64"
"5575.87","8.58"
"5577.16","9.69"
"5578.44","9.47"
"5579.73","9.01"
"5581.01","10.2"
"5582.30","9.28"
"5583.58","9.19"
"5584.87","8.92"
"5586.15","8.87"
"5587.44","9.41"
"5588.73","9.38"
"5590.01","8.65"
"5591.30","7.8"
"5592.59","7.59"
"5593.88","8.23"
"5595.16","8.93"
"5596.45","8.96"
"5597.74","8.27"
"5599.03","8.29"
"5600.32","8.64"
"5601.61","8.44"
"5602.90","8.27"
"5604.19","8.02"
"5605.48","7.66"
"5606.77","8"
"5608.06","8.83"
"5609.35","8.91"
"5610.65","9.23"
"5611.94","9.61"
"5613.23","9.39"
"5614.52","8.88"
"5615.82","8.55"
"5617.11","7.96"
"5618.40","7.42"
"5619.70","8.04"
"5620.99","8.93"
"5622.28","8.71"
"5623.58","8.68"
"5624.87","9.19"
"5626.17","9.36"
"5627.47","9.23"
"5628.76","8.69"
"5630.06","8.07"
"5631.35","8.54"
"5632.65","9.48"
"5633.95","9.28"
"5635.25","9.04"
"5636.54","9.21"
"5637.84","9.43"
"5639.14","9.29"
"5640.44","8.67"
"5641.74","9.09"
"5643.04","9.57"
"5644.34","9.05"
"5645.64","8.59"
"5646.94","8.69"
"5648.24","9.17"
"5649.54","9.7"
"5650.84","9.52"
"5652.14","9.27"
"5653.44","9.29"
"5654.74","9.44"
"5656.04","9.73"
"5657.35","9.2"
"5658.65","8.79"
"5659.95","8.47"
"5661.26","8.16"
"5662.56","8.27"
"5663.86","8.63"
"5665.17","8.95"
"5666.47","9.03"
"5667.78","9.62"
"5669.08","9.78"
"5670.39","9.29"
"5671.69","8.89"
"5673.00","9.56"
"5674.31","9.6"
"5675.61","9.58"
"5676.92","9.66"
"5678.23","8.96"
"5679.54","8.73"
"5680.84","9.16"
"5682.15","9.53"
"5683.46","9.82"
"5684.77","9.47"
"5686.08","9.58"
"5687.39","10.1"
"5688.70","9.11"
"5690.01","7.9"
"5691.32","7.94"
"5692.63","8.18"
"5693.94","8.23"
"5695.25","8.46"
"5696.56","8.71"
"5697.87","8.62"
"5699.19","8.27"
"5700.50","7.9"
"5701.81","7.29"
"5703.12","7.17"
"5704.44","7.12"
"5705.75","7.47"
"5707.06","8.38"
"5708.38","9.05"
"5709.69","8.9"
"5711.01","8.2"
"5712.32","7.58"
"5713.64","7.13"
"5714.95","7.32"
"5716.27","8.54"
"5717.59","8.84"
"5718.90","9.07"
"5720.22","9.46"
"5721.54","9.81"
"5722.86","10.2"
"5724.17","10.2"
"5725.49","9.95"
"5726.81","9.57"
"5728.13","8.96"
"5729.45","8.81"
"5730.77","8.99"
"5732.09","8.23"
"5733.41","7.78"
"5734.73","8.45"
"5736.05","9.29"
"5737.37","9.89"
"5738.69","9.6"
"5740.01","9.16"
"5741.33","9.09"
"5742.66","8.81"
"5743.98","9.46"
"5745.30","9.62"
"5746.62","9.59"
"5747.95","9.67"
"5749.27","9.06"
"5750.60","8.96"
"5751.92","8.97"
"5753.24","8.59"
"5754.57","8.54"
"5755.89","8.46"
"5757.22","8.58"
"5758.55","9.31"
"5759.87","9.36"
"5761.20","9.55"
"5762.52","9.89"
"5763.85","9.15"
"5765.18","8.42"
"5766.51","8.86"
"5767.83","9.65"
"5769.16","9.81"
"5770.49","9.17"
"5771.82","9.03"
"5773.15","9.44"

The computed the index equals 0.7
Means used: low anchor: 8.99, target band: 8.51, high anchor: 8.7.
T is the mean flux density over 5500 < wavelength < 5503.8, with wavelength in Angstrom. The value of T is 9.01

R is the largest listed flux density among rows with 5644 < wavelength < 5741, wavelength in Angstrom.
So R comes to 10.2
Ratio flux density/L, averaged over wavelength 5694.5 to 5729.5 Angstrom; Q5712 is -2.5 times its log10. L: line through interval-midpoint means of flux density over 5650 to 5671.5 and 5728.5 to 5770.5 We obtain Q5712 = 0.066 mag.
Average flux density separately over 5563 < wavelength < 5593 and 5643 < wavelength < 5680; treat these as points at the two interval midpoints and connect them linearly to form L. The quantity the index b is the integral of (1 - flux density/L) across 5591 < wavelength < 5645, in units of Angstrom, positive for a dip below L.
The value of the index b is 1.55 Angstrom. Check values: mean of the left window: 8.8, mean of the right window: 9.14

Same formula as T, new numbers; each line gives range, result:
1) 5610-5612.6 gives 9.42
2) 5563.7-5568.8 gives 8.81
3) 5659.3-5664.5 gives 8.39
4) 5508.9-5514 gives 8.83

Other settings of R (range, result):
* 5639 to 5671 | 9.78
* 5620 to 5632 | 9.36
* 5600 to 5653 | 9.7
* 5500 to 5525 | 9.96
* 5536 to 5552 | 9.42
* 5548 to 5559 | 9.87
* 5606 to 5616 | 9.61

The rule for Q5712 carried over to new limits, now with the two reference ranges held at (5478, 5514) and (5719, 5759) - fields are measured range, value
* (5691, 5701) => 0.101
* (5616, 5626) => 0.071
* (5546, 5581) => 0.005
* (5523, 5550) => 0.025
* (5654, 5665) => 0.029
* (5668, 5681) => -0.029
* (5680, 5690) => -0.036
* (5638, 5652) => -0.010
